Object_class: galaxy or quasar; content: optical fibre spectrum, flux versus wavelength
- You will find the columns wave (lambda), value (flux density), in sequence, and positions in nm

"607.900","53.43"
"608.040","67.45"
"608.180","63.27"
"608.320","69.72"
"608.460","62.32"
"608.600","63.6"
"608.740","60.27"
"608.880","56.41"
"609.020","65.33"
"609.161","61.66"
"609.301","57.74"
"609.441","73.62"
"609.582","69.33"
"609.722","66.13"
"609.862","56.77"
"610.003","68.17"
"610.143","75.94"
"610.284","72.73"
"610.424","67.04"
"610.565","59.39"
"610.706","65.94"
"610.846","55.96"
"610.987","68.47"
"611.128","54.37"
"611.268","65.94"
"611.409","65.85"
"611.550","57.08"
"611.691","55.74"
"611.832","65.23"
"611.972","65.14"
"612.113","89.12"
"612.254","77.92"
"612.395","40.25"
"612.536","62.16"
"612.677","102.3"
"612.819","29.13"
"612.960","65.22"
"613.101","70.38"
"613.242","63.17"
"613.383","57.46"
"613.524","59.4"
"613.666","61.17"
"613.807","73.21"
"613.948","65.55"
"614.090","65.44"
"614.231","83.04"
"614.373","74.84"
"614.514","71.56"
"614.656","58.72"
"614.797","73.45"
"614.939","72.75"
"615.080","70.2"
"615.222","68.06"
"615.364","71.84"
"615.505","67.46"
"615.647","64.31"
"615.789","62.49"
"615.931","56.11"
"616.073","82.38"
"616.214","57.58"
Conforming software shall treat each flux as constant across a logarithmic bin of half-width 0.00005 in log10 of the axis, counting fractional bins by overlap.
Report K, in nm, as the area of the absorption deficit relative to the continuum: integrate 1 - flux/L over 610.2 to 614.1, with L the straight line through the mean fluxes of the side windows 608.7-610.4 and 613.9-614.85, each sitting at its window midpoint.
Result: 0.217 nm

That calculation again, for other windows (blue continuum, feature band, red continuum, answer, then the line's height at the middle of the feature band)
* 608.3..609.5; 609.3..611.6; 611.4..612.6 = -0.05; 63.7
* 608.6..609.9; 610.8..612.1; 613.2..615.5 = 0.05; 65.4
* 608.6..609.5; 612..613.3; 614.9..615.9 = -0.03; 65.3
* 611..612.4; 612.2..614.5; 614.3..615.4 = 0.07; 67.7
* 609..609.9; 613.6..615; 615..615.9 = -0.07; 66.5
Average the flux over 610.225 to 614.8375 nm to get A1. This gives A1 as 65.5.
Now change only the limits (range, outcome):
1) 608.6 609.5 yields 62.5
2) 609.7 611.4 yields 64.7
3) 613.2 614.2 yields 64.4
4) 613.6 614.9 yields 69.8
